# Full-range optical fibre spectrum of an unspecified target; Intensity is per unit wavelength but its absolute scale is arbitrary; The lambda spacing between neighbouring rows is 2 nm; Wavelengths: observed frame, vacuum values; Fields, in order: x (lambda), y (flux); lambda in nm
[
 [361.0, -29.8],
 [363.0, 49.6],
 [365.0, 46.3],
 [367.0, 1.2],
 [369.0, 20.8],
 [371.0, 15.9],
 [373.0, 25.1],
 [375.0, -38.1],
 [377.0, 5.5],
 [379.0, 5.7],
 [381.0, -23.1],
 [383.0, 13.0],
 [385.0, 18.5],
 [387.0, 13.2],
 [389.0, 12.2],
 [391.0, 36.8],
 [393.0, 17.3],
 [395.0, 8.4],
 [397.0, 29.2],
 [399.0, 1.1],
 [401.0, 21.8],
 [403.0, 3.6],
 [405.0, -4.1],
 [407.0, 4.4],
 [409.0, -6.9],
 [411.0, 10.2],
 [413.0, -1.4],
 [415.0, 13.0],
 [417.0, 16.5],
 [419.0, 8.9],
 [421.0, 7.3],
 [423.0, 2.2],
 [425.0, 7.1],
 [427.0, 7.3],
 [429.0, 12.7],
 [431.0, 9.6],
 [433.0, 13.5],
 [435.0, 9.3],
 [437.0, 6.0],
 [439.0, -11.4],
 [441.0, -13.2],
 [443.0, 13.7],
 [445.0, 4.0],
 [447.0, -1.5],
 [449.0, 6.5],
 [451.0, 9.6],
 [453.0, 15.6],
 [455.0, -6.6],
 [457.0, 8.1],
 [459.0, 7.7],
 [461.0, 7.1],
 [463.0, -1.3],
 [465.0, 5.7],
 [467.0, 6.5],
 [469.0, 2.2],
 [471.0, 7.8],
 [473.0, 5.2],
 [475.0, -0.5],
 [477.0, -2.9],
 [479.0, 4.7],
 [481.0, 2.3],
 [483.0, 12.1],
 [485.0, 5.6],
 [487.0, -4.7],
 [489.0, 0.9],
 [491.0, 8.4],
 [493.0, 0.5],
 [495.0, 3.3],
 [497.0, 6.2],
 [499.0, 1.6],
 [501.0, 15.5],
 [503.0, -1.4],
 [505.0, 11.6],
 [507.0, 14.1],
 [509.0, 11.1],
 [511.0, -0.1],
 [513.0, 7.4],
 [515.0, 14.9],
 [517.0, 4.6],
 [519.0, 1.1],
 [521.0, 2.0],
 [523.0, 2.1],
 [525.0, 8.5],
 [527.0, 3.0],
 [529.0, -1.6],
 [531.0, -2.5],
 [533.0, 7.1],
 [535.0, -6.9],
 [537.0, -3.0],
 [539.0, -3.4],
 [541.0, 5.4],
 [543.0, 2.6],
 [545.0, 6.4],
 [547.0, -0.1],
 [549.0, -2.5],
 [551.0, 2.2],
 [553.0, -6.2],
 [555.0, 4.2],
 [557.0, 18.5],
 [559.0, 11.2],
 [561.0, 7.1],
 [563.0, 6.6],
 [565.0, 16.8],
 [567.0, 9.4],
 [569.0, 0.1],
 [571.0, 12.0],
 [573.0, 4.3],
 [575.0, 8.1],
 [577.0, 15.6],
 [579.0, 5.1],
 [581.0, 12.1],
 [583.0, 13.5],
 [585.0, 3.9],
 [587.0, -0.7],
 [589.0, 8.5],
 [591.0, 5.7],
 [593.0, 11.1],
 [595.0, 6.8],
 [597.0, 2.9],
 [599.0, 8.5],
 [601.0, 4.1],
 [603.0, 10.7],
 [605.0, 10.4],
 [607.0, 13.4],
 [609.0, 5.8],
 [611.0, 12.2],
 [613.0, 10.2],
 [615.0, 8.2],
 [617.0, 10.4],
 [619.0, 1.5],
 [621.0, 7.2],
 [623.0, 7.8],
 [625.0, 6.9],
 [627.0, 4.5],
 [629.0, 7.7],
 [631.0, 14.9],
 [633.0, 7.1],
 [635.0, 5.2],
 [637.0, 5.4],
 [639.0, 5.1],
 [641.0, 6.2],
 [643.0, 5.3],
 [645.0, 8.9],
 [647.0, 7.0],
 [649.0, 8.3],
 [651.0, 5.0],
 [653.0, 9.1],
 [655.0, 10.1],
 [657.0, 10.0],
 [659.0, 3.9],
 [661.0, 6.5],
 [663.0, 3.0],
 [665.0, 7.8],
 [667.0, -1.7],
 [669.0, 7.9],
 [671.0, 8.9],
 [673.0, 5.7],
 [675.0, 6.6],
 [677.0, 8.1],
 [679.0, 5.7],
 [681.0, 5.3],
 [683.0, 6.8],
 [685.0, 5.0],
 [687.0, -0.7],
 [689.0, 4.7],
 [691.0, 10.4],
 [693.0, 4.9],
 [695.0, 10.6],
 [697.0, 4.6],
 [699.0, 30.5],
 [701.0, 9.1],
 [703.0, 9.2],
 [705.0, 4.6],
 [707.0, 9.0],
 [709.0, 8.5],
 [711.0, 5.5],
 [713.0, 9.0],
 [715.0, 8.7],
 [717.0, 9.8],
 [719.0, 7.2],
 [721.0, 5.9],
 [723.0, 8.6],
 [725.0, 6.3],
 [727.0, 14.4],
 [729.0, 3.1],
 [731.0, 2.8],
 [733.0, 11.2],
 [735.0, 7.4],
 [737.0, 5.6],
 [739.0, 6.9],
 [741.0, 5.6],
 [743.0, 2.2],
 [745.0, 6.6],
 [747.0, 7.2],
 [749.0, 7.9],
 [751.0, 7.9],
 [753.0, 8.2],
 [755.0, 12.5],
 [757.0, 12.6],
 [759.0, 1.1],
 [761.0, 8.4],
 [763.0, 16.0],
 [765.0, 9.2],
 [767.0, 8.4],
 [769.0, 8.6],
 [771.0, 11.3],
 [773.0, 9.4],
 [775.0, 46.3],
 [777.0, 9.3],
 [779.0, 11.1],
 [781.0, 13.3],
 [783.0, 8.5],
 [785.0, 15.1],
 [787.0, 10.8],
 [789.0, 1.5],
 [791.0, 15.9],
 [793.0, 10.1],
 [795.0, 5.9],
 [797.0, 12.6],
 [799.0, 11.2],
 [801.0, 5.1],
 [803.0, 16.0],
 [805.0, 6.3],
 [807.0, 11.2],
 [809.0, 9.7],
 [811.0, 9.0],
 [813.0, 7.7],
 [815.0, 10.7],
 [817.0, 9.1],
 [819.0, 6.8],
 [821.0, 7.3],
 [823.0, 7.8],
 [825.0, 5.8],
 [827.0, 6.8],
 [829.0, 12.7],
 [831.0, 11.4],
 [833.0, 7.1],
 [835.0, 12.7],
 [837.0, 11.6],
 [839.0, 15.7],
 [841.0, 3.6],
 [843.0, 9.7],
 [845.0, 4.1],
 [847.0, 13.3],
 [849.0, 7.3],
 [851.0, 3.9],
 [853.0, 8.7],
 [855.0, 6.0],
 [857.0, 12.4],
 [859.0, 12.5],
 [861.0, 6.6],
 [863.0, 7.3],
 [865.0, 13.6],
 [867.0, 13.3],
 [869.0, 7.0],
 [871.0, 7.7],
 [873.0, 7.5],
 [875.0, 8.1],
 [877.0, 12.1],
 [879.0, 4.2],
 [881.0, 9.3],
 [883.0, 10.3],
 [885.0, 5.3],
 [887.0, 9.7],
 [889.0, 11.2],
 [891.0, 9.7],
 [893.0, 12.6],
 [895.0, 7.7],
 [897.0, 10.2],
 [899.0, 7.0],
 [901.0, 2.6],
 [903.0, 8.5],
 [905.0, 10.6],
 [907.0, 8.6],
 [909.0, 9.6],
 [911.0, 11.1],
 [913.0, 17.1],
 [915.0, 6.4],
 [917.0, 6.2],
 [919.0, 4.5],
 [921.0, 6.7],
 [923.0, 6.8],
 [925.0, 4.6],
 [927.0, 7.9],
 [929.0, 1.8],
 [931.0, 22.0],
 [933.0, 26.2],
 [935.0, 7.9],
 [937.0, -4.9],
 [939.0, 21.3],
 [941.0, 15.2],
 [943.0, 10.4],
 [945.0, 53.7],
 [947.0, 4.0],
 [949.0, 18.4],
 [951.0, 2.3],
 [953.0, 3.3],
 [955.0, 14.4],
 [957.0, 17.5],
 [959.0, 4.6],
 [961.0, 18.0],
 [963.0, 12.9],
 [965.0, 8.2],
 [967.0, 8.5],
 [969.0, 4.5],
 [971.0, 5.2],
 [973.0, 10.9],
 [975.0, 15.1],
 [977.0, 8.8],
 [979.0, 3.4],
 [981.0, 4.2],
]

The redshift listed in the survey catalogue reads 0.88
